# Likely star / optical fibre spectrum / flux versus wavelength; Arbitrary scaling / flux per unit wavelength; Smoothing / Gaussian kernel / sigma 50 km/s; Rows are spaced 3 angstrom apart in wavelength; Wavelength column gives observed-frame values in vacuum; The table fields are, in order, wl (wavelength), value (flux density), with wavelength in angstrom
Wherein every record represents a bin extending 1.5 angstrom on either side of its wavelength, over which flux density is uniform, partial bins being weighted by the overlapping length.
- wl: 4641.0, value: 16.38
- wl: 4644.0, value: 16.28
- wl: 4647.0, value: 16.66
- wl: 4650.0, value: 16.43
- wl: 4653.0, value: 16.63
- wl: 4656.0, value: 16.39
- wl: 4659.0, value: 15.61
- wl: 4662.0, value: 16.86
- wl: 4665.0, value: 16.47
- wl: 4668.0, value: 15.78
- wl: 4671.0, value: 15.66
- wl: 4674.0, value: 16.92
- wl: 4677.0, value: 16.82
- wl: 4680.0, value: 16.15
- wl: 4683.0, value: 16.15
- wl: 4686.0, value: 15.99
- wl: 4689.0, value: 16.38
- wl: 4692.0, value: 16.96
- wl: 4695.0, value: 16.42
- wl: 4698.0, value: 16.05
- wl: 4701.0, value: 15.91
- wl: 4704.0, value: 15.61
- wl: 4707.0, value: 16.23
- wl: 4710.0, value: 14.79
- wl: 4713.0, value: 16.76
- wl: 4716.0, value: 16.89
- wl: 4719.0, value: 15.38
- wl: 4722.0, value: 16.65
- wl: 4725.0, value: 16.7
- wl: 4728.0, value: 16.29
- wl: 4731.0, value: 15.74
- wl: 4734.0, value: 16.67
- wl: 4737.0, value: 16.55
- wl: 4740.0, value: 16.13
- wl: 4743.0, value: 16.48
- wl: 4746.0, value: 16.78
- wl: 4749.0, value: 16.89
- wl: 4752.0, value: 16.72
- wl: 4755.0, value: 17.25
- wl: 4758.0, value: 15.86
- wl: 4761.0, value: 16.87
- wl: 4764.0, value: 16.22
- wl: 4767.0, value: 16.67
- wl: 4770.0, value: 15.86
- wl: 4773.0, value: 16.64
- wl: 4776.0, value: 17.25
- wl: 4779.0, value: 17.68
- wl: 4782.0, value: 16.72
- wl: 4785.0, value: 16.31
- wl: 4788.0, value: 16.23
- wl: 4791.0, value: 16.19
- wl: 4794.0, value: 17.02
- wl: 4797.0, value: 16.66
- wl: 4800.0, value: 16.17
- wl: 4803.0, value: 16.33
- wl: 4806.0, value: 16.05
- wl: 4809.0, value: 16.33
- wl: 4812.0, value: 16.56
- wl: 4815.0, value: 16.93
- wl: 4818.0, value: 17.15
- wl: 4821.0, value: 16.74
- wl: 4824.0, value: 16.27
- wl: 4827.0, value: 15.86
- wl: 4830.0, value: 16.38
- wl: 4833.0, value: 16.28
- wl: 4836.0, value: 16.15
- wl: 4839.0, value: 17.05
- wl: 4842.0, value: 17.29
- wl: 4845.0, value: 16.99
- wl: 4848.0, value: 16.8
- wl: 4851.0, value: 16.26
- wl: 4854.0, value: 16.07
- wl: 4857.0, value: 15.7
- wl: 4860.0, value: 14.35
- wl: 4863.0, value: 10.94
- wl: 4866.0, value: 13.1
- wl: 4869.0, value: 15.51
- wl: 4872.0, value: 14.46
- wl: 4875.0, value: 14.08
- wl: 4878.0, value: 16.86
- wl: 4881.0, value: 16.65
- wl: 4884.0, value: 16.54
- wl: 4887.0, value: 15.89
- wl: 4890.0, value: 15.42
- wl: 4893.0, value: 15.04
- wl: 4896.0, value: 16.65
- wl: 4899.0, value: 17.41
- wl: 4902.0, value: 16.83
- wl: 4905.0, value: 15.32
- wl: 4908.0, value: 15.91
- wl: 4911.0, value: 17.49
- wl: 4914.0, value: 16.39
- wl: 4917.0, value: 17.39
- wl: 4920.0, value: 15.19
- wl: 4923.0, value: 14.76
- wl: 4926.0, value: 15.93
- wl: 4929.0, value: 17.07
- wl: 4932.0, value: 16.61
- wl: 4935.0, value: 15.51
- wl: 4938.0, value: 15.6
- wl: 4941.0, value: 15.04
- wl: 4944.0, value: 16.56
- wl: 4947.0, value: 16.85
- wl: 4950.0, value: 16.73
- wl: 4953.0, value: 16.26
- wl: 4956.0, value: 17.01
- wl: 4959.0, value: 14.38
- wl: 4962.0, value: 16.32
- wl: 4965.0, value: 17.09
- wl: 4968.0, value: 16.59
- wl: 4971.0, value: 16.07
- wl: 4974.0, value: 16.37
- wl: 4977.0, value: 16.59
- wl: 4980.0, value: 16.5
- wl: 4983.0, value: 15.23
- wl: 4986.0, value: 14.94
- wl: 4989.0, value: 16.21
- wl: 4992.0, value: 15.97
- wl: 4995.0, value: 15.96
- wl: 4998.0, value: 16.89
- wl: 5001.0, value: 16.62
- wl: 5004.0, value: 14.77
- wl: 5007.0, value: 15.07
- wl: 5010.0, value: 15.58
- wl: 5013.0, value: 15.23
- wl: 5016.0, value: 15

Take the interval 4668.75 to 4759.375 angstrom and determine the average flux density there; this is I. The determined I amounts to 16.3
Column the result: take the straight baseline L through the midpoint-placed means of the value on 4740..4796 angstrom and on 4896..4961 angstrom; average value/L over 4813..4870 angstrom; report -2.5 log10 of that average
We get 0.04 mag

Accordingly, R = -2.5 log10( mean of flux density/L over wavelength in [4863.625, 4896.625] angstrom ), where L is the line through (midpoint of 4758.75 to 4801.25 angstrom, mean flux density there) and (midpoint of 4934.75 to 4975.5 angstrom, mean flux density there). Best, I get 0.071 mag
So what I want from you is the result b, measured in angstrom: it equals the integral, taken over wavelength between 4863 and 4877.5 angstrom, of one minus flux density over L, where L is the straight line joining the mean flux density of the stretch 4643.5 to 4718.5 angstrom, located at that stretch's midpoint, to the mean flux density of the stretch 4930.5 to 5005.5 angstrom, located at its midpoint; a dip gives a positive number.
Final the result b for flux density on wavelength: 1.8 angstrom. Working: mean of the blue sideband 16.3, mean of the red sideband 16.1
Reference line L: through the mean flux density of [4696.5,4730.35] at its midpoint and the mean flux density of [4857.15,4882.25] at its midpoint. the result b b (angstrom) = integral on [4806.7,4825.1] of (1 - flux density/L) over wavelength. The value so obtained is -1.9 angstrom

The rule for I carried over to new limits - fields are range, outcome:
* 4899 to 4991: 16.2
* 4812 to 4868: 15.9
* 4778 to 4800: 16.6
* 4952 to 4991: 16.1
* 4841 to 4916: 15.8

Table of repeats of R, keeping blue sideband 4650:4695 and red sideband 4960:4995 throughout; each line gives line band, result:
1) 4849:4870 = 0.11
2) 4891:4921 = -0.01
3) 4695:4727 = 0.01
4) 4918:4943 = 0.03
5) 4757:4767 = -0.01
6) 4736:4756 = -0.02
